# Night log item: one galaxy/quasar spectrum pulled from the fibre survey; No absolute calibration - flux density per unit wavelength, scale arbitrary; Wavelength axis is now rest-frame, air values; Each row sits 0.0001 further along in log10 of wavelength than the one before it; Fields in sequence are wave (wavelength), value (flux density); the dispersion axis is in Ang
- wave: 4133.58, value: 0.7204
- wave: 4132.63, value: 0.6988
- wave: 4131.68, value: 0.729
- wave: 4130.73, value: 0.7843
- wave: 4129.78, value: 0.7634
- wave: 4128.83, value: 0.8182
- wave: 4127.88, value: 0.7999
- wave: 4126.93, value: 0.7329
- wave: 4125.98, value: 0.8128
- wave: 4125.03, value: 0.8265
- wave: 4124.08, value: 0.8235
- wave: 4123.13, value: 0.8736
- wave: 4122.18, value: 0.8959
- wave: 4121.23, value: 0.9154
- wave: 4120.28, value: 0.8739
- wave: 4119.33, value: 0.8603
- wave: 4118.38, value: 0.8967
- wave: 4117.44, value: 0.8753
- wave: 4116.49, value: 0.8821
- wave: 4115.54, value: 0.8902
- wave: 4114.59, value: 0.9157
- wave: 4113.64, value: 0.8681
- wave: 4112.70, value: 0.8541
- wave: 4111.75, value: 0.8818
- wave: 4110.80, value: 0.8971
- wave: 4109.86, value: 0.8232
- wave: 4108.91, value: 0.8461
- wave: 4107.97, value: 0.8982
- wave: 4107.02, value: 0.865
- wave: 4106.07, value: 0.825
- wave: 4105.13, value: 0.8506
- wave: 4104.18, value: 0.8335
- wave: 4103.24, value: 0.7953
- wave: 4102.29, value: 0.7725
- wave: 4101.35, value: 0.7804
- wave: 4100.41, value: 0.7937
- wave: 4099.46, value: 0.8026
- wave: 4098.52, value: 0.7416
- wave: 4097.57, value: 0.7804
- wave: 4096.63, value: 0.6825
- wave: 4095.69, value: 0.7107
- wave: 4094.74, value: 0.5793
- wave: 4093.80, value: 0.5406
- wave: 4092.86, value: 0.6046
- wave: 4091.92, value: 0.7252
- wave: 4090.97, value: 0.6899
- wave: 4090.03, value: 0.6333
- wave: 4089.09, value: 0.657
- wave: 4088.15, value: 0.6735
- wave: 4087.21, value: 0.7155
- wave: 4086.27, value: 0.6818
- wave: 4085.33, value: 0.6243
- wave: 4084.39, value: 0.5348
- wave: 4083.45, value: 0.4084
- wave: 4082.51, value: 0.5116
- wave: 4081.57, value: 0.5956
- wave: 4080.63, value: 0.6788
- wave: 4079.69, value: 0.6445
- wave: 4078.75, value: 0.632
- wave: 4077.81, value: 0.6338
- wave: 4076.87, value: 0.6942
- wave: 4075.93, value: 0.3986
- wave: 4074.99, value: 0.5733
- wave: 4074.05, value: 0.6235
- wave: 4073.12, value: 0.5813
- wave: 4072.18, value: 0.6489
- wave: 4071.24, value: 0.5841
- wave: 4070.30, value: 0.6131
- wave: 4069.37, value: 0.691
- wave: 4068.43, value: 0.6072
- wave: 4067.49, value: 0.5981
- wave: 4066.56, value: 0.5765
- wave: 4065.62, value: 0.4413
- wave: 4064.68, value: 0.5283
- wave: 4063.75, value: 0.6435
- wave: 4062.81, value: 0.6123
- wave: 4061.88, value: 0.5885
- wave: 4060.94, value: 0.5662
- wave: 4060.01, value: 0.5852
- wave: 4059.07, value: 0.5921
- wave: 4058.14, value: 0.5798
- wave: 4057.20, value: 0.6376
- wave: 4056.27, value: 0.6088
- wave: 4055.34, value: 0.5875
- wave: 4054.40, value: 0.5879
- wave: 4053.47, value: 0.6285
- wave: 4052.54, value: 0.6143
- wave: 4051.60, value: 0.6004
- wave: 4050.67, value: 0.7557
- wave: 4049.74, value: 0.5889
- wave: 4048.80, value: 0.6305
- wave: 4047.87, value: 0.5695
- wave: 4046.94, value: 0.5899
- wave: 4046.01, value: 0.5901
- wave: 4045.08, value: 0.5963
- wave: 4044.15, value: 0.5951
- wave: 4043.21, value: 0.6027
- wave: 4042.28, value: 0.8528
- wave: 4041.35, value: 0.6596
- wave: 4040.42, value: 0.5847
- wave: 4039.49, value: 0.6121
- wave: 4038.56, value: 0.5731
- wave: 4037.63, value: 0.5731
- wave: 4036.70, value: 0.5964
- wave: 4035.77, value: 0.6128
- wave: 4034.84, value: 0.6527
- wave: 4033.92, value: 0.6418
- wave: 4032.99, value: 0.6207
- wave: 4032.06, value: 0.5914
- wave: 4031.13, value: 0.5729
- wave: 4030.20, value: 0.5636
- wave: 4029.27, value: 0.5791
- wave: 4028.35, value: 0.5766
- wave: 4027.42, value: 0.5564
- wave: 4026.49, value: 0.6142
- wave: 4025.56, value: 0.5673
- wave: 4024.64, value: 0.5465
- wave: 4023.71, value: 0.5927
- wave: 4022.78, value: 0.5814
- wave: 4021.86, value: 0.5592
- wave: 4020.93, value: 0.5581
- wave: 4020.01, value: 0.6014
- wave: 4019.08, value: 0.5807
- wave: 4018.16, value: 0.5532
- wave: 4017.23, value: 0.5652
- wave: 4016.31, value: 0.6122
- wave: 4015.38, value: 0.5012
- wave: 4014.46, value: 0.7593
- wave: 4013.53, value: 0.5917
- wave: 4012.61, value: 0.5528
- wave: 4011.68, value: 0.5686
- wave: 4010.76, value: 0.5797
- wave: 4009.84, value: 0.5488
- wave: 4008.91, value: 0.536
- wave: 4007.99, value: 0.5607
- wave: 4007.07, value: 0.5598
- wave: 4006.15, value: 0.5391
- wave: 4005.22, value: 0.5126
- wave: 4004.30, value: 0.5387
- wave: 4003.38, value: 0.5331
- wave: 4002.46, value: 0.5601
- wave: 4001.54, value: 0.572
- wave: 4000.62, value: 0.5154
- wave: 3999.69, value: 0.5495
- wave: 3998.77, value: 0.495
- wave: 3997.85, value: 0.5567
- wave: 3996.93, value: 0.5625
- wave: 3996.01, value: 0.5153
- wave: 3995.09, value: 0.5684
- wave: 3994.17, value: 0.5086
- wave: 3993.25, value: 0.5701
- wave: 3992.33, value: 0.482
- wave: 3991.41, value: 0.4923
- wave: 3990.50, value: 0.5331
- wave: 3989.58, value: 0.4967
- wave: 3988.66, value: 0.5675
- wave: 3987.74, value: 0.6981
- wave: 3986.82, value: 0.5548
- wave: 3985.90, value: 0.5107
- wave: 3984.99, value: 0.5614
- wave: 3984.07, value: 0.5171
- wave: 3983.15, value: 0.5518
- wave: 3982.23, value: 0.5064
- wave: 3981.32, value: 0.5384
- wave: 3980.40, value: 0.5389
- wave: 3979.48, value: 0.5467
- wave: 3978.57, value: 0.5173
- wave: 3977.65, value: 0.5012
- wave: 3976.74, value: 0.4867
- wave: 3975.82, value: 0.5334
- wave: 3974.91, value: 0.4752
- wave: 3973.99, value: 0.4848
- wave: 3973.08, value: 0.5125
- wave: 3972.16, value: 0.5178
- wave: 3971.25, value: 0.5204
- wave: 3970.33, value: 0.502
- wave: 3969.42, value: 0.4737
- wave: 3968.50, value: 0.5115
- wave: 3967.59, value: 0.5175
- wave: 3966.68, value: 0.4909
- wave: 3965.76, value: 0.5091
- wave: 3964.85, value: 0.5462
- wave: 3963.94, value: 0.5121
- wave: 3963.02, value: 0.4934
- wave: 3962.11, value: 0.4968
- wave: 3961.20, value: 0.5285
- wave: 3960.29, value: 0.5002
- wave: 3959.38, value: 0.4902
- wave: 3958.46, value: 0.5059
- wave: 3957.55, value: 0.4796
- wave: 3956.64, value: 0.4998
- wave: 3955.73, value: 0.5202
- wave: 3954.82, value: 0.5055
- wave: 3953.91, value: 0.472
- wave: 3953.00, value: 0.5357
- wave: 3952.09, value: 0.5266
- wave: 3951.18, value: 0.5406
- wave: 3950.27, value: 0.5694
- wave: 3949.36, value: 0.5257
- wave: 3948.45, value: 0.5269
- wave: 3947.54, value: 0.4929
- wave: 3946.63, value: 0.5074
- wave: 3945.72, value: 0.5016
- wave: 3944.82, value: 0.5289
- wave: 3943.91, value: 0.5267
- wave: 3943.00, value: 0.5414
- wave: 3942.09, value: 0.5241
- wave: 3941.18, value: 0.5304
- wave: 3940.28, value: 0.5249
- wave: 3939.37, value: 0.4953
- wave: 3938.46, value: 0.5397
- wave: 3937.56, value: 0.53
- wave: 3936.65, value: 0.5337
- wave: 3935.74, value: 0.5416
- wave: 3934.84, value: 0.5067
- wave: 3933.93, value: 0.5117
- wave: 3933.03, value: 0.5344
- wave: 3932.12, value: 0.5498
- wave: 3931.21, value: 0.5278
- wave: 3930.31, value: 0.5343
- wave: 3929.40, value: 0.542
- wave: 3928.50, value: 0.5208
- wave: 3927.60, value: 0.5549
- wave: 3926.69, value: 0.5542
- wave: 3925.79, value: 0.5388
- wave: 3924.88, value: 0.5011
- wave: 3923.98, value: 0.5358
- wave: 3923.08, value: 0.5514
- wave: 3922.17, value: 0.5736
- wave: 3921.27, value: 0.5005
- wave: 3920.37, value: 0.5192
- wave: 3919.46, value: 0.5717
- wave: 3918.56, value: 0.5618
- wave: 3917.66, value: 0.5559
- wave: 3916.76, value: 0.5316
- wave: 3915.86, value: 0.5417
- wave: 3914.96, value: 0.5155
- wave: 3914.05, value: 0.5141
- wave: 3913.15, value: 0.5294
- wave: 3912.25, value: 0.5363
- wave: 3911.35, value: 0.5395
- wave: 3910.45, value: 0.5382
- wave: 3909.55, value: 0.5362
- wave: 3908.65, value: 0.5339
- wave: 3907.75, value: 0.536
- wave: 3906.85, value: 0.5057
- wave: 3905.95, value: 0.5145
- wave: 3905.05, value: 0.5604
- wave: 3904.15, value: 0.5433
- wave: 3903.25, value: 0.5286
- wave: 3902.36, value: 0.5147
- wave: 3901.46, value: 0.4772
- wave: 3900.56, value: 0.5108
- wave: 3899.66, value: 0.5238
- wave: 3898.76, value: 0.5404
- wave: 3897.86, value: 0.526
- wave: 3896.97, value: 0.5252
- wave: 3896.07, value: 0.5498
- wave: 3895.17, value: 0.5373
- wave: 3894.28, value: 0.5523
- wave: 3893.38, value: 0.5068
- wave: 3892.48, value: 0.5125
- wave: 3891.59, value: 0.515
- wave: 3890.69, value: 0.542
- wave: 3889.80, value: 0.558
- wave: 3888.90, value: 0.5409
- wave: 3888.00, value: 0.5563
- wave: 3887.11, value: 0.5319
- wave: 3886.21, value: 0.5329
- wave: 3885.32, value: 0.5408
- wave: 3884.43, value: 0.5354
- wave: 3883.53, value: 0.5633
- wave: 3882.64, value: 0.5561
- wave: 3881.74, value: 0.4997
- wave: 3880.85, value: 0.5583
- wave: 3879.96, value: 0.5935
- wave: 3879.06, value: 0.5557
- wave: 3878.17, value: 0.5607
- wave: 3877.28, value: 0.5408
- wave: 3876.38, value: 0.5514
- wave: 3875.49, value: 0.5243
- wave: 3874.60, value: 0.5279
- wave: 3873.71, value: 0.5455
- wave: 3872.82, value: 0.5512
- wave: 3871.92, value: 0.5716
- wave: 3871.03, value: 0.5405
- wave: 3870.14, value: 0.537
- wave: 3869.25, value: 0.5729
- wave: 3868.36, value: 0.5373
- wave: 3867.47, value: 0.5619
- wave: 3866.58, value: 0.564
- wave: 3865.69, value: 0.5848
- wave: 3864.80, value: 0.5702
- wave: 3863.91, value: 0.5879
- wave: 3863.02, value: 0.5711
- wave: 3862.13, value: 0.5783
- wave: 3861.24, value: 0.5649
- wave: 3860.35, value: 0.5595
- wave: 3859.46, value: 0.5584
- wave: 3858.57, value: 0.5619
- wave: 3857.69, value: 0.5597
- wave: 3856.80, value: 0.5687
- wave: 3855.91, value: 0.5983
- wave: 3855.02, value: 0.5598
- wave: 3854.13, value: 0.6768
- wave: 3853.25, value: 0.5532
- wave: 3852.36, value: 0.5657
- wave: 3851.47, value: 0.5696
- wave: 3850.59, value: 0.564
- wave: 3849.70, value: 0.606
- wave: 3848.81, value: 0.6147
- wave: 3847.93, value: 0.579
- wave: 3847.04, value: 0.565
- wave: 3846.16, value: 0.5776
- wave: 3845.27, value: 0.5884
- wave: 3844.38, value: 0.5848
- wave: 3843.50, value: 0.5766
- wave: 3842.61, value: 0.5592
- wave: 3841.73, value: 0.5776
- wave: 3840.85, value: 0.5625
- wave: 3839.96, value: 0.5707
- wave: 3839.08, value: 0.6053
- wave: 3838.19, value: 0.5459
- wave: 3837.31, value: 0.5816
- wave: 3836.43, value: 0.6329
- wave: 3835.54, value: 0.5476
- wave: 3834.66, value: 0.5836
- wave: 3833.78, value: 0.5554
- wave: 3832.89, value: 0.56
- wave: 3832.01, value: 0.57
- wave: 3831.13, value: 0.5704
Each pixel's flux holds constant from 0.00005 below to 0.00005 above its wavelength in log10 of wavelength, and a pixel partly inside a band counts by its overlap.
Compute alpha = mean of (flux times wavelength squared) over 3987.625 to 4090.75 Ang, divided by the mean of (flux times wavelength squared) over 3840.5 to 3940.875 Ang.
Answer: 1.2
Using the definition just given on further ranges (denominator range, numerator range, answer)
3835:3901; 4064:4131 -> 1.46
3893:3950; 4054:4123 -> 1.43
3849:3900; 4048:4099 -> 1.23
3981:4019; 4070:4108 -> 1.27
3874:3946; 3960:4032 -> 1.06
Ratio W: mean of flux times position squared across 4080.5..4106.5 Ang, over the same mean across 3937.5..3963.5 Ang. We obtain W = 1.4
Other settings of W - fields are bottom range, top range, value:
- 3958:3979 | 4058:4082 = 1.24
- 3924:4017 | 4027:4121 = 1.33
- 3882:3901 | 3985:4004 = 1.07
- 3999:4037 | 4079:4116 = 1.33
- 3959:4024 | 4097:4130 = 1.65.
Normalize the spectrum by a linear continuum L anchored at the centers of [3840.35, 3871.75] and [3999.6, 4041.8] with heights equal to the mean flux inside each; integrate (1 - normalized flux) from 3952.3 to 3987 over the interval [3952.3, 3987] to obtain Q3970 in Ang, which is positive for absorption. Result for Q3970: 3.88 Ang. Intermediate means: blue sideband 0.573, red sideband 0.578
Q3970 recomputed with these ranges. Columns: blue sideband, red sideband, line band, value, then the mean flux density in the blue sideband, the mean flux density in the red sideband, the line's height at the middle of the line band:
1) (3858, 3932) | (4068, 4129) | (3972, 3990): 2.7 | 0.542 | 0.735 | 0.624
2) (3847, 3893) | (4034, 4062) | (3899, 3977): 7.8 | 0.559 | 0.614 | 0.58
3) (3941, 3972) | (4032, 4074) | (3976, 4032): 0.6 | 0.513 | 0.609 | 0.56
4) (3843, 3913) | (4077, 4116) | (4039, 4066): 3.3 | 0.552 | 0.729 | 0.693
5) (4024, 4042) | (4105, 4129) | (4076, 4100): 3.9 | 0.597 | 0.858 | 0.768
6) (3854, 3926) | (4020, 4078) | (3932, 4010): 6.5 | 0.544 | 0.6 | 0.573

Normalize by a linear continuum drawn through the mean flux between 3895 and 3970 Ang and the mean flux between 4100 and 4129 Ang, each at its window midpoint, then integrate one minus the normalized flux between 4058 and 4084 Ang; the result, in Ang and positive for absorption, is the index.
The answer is 6.2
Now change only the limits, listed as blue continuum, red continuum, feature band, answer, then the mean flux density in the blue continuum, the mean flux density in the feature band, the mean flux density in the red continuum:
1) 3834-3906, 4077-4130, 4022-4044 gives 3.0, 0.557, 0.605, 0.759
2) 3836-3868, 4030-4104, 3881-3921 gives 3.8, 0.578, 0.533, 0.627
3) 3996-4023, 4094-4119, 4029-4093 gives 7.8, 0.561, 0.609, 0.818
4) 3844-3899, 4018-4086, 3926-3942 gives 1.1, 0.558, 0.531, 0.597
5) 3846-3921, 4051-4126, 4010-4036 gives 2.6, 0.549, 0.587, 0.7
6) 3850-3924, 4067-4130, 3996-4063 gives 8.5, 0.547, 0.588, 0.734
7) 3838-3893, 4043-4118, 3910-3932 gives 2.0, 0.562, 0.537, 0.673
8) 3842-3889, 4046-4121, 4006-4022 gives 1.8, 0.563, 0.575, 0.684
